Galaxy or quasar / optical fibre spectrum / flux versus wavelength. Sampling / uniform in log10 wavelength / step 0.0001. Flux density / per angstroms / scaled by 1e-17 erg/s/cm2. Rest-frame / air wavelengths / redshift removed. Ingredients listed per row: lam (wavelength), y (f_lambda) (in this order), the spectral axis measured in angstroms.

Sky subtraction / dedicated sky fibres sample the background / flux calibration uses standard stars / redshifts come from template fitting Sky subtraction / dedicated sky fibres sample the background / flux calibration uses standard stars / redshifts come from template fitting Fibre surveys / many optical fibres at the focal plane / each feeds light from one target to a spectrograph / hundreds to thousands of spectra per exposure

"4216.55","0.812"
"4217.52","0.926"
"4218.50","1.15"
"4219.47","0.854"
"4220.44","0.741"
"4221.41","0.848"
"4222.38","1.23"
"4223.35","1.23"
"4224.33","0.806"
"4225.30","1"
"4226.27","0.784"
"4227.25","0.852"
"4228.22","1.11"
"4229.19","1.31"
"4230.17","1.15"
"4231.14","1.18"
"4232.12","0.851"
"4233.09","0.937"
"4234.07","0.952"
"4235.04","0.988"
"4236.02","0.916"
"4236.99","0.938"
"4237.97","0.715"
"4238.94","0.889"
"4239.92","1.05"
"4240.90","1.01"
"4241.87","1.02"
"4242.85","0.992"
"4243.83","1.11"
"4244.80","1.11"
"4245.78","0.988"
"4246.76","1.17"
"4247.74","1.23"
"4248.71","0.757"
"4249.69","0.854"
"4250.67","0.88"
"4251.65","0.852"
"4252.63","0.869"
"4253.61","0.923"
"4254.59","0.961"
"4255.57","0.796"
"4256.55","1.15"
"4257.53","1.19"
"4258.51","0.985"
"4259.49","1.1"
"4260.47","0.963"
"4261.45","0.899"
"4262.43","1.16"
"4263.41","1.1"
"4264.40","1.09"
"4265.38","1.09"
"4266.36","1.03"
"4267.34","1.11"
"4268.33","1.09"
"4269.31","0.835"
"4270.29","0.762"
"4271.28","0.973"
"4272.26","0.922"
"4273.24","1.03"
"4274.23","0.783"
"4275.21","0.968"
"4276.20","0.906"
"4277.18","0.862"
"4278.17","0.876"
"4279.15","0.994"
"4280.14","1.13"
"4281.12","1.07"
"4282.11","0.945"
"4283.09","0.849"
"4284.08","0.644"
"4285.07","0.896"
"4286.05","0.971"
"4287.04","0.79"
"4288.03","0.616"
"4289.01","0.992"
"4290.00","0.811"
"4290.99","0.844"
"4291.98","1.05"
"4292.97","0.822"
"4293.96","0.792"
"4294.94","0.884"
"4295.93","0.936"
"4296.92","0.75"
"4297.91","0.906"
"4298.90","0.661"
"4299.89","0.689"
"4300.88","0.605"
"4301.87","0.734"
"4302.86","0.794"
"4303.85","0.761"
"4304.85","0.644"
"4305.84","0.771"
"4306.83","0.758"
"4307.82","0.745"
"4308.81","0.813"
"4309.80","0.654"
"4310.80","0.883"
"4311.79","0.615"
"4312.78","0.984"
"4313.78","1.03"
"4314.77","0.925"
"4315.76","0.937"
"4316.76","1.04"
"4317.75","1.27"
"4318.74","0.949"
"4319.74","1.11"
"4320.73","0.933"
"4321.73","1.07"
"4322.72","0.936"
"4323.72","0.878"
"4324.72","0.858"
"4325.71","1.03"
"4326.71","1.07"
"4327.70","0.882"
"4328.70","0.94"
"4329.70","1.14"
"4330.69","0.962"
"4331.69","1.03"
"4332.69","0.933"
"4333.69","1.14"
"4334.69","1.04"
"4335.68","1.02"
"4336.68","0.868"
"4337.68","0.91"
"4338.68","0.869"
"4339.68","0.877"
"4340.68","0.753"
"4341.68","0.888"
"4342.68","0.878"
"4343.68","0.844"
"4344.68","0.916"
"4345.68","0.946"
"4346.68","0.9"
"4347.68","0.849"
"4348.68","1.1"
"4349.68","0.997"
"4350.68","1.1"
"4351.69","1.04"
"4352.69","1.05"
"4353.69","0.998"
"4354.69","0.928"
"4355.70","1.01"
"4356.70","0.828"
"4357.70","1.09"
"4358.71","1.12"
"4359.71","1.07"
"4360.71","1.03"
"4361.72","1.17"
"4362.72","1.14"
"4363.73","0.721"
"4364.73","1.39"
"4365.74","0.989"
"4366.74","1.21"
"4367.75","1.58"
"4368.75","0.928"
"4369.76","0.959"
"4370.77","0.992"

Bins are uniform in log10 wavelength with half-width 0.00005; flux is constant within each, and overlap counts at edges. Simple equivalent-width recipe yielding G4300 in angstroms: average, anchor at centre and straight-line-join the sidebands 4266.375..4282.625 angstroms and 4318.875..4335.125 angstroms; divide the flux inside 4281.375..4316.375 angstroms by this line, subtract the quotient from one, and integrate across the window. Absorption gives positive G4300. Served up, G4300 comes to 5.65 angstroms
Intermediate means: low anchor 0.956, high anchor 0.995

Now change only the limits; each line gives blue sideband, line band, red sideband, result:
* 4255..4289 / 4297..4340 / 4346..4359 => 3.7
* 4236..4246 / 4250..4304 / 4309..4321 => 2.8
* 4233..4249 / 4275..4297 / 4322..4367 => 2.2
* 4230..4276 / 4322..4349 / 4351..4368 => 2.8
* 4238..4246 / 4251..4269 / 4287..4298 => -1.3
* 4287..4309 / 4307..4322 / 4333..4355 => -1.3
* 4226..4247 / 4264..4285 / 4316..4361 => 0.9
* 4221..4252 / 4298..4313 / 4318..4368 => 3.8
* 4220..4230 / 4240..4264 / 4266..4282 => -0.7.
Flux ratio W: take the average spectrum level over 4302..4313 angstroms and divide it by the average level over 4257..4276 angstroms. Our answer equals 0.76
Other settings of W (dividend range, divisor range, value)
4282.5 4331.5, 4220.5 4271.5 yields 0.88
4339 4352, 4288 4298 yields 1.07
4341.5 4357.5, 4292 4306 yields 1.23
